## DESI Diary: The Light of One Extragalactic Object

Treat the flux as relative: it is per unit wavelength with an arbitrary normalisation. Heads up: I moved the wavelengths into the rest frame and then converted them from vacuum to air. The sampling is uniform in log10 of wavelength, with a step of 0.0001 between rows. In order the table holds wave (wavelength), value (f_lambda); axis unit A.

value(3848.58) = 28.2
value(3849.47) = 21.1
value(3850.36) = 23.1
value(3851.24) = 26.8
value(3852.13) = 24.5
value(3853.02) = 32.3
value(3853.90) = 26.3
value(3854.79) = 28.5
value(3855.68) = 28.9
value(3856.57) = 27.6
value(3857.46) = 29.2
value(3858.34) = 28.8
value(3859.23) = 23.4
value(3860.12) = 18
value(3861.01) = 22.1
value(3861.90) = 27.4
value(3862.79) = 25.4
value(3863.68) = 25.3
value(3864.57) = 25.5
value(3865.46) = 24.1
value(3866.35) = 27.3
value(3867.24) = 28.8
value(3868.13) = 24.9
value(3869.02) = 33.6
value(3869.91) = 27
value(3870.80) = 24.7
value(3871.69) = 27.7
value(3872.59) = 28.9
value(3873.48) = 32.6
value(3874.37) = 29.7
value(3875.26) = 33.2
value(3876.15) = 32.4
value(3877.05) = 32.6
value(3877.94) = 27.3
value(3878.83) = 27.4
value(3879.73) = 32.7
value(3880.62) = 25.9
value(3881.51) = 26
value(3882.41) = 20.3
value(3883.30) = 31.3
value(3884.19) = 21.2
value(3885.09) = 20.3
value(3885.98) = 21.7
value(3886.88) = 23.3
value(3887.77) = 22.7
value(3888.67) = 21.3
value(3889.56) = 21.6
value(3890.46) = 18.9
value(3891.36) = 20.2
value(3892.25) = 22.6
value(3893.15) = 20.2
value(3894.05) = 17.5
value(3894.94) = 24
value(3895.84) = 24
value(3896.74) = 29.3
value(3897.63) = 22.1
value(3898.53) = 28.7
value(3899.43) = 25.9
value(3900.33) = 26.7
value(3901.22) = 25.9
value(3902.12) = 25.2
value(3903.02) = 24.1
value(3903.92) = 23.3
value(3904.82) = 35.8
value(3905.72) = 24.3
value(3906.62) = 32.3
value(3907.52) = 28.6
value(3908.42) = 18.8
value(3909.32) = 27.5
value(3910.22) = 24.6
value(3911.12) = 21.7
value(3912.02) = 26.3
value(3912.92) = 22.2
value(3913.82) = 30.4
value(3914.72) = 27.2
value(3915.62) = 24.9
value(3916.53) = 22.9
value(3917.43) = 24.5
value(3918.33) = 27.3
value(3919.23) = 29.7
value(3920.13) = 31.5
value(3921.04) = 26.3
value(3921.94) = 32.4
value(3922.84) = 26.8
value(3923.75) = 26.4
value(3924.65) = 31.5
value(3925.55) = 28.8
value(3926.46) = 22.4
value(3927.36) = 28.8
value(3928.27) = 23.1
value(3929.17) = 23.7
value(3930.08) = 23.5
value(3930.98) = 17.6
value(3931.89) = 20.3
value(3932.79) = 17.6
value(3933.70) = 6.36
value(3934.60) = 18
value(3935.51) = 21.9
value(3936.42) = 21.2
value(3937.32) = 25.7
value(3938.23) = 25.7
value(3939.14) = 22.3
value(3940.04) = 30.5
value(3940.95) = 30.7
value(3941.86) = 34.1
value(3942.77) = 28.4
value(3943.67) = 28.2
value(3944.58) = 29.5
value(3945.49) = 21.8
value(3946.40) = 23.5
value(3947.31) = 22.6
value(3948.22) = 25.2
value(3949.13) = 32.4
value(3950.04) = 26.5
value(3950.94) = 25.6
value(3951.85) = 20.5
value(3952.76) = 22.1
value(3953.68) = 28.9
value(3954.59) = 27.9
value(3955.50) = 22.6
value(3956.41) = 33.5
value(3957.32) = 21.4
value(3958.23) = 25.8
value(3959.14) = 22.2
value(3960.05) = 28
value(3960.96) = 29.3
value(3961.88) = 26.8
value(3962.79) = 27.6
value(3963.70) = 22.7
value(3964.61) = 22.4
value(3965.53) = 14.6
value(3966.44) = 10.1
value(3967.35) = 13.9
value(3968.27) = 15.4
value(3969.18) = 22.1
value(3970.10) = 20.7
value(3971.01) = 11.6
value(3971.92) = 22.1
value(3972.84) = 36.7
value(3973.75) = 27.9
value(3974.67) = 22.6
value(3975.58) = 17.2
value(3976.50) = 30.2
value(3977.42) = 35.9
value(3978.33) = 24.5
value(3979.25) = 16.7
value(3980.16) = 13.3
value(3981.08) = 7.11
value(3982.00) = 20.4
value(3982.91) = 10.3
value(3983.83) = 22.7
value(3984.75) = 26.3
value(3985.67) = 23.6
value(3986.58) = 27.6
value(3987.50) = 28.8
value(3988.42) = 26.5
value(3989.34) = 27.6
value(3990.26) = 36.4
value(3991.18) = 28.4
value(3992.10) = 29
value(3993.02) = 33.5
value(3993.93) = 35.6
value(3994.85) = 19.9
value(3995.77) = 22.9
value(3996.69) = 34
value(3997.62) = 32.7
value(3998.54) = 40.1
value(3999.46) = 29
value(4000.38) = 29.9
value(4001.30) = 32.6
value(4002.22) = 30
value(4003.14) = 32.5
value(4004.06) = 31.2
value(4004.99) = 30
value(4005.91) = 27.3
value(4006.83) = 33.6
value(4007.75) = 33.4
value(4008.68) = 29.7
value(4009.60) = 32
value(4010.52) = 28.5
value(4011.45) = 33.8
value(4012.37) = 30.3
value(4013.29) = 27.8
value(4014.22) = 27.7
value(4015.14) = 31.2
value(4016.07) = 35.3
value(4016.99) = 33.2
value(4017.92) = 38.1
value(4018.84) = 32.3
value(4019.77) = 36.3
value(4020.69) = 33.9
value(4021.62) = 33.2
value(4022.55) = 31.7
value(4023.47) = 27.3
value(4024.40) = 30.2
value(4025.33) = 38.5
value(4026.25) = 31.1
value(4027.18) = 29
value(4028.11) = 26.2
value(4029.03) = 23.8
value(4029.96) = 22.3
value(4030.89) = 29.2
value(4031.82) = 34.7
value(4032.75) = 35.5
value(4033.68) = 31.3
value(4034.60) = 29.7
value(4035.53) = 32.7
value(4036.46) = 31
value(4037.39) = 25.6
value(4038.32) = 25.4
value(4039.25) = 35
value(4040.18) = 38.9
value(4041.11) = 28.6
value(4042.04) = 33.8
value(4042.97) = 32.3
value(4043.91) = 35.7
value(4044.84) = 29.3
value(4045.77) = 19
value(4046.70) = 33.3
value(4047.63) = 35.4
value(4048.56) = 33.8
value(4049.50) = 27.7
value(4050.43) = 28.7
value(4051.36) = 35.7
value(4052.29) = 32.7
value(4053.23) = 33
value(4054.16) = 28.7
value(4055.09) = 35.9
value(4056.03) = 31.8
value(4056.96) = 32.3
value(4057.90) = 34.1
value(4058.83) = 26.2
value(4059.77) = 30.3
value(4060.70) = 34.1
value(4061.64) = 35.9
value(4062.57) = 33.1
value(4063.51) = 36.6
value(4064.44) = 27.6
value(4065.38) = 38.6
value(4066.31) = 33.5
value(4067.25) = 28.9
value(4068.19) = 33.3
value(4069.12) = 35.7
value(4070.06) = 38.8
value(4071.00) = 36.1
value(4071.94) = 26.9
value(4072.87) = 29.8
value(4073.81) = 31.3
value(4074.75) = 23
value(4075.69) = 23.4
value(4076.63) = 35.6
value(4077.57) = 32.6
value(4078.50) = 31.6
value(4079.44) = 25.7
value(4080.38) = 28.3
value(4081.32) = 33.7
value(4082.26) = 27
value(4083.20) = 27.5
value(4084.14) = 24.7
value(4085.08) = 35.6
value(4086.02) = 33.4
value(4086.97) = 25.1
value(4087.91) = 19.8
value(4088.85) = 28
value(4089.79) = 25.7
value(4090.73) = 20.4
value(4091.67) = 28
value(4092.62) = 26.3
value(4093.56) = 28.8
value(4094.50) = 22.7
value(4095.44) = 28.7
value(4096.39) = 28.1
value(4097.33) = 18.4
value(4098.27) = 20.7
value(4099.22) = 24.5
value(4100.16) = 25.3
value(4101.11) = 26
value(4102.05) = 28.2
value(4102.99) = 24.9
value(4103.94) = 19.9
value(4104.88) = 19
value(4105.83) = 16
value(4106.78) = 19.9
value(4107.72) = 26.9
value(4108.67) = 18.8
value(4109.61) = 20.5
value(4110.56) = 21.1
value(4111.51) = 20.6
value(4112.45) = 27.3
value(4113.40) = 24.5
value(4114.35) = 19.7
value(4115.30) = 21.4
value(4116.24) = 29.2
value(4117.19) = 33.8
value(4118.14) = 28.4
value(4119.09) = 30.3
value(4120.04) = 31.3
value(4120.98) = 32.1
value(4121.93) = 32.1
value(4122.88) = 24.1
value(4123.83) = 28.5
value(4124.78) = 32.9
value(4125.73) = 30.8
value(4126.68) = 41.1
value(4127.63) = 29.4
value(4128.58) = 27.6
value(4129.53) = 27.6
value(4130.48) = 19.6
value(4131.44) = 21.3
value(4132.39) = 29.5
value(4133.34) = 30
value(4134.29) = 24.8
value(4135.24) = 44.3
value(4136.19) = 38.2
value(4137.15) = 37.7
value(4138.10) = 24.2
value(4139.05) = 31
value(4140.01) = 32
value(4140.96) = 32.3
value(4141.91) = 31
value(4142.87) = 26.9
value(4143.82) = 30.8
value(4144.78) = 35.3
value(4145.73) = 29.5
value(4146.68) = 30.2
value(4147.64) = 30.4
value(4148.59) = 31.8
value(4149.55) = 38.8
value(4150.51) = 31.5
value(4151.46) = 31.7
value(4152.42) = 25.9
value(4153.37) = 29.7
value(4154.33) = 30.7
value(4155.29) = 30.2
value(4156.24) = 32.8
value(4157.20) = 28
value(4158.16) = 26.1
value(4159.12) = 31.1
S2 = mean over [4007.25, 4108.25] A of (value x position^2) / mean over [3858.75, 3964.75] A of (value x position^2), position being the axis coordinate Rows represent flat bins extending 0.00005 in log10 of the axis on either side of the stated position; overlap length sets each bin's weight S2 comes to 1.3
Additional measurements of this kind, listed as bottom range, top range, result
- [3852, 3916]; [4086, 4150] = 1.19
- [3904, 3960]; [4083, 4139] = 1.15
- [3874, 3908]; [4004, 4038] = 1.30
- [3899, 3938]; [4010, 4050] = 1.32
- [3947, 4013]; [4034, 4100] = 1.21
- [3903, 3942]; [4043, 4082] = 1.34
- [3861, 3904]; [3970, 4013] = 1.12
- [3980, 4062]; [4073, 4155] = 0.97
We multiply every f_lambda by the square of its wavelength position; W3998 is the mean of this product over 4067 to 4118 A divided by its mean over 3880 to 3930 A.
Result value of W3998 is 1.2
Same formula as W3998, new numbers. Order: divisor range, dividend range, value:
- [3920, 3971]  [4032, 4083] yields 1.38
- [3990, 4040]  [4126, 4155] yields 1.06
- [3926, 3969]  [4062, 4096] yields 1.34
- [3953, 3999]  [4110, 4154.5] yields 1.30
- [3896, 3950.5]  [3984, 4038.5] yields 1.25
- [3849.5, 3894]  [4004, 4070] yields 1.33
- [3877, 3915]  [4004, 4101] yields 1.32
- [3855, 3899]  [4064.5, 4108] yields 1.19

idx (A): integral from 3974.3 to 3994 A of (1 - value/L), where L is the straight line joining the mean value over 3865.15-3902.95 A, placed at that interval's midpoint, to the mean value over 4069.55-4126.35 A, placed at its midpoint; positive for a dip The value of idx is 1.3 A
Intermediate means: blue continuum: 25.7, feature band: 24.5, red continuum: 26.8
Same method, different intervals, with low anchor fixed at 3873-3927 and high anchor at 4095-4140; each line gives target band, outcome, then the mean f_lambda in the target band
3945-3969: 2.40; 23.6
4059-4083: -4.38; 31.5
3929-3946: 1.69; 23.5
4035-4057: -4.07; 31.5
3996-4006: -2.02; 31.7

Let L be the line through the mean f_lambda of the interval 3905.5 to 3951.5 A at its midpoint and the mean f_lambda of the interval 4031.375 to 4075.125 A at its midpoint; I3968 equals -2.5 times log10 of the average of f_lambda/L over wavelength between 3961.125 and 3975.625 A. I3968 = 0.283 mag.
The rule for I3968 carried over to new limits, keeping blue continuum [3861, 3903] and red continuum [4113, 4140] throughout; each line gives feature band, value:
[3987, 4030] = -0.12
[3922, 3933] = 0.08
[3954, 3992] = 0.17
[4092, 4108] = 0.22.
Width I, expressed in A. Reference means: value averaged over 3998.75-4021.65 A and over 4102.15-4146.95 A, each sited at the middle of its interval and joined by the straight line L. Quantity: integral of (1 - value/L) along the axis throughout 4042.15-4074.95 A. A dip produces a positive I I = -2.1 A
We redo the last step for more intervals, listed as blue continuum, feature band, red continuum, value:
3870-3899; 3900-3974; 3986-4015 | 7.6 A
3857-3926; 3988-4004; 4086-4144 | -2.5 A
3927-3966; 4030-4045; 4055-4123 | -2.8 A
